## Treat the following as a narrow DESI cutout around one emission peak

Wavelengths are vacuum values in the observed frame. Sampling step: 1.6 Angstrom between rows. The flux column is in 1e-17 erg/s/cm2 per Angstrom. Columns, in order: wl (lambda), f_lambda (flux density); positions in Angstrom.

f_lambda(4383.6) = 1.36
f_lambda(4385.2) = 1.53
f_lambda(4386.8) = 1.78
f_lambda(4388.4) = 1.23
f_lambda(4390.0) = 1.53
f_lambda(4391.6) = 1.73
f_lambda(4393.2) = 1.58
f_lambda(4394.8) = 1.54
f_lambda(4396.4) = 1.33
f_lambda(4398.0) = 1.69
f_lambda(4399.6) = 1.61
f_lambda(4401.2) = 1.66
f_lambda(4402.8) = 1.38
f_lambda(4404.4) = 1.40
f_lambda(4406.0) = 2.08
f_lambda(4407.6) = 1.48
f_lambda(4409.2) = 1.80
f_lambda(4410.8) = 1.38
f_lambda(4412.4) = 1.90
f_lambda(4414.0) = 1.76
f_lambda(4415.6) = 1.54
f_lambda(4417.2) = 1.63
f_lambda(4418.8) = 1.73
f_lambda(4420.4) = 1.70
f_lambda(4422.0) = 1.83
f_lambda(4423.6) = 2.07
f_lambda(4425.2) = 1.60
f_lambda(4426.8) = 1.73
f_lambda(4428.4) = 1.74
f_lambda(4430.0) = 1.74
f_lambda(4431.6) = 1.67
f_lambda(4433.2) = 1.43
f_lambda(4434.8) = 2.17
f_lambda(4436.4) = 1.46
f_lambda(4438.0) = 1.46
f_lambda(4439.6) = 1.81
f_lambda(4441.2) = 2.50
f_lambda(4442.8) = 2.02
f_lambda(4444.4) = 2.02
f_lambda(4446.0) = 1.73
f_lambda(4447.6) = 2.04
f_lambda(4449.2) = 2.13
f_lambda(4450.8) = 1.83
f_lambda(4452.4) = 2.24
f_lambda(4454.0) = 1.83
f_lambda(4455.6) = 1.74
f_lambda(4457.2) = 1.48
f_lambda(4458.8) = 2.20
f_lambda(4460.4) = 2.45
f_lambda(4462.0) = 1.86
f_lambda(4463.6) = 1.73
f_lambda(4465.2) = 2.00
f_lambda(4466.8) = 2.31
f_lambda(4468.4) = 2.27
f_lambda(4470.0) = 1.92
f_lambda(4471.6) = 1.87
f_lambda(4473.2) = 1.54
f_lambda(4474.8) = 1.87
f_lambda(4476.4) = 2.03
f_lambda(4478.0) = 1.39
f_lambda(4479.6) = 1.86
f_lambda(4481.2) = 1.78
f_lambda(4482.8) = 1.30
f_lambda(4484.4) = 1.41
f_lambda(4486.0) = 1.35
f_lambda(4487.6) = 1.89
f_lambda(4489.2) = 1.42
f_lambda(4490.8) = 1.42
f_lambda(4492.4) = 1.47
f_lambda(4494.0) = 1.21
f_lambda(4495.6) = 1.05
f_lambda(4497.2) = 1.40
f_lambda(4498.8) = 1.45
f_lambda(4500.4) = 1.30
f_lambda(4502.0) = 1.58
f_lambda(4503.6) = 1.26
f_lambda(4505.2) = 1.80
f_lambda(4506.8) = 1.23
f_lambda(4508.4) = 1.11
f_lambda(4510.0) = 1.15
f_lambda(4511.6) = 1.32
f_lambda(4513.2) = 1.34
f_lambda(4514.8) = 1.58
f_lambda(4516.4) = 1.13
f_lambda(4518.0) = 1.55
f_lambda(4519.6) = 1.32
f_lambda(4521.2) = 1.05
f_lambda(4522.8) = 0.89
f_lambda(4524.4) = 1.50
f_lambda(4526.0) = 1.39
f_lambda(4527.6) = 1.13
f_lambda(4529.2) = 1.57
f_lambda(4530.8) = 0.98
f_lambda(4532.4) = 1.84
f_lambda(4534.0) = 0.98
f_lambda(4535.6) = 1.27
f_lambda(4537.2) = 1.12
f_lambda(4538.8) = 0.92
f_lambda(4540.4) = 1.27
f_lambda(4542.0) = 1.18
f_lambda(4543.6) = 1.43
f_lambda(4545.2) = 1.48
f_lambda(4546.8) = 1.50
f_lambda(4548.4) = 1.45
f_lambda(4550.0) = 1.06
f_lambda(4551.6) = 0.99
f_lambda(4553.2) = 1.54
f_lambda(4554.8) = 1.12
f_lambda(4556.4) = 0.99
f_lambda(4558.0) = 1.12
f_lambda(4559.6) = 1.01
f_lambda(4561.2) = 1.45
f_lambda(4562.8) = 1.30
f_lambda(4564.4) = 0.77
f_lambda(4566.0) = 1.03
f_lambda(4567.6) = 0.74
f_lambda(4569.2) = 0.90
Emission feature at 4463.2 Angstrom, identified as C IV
